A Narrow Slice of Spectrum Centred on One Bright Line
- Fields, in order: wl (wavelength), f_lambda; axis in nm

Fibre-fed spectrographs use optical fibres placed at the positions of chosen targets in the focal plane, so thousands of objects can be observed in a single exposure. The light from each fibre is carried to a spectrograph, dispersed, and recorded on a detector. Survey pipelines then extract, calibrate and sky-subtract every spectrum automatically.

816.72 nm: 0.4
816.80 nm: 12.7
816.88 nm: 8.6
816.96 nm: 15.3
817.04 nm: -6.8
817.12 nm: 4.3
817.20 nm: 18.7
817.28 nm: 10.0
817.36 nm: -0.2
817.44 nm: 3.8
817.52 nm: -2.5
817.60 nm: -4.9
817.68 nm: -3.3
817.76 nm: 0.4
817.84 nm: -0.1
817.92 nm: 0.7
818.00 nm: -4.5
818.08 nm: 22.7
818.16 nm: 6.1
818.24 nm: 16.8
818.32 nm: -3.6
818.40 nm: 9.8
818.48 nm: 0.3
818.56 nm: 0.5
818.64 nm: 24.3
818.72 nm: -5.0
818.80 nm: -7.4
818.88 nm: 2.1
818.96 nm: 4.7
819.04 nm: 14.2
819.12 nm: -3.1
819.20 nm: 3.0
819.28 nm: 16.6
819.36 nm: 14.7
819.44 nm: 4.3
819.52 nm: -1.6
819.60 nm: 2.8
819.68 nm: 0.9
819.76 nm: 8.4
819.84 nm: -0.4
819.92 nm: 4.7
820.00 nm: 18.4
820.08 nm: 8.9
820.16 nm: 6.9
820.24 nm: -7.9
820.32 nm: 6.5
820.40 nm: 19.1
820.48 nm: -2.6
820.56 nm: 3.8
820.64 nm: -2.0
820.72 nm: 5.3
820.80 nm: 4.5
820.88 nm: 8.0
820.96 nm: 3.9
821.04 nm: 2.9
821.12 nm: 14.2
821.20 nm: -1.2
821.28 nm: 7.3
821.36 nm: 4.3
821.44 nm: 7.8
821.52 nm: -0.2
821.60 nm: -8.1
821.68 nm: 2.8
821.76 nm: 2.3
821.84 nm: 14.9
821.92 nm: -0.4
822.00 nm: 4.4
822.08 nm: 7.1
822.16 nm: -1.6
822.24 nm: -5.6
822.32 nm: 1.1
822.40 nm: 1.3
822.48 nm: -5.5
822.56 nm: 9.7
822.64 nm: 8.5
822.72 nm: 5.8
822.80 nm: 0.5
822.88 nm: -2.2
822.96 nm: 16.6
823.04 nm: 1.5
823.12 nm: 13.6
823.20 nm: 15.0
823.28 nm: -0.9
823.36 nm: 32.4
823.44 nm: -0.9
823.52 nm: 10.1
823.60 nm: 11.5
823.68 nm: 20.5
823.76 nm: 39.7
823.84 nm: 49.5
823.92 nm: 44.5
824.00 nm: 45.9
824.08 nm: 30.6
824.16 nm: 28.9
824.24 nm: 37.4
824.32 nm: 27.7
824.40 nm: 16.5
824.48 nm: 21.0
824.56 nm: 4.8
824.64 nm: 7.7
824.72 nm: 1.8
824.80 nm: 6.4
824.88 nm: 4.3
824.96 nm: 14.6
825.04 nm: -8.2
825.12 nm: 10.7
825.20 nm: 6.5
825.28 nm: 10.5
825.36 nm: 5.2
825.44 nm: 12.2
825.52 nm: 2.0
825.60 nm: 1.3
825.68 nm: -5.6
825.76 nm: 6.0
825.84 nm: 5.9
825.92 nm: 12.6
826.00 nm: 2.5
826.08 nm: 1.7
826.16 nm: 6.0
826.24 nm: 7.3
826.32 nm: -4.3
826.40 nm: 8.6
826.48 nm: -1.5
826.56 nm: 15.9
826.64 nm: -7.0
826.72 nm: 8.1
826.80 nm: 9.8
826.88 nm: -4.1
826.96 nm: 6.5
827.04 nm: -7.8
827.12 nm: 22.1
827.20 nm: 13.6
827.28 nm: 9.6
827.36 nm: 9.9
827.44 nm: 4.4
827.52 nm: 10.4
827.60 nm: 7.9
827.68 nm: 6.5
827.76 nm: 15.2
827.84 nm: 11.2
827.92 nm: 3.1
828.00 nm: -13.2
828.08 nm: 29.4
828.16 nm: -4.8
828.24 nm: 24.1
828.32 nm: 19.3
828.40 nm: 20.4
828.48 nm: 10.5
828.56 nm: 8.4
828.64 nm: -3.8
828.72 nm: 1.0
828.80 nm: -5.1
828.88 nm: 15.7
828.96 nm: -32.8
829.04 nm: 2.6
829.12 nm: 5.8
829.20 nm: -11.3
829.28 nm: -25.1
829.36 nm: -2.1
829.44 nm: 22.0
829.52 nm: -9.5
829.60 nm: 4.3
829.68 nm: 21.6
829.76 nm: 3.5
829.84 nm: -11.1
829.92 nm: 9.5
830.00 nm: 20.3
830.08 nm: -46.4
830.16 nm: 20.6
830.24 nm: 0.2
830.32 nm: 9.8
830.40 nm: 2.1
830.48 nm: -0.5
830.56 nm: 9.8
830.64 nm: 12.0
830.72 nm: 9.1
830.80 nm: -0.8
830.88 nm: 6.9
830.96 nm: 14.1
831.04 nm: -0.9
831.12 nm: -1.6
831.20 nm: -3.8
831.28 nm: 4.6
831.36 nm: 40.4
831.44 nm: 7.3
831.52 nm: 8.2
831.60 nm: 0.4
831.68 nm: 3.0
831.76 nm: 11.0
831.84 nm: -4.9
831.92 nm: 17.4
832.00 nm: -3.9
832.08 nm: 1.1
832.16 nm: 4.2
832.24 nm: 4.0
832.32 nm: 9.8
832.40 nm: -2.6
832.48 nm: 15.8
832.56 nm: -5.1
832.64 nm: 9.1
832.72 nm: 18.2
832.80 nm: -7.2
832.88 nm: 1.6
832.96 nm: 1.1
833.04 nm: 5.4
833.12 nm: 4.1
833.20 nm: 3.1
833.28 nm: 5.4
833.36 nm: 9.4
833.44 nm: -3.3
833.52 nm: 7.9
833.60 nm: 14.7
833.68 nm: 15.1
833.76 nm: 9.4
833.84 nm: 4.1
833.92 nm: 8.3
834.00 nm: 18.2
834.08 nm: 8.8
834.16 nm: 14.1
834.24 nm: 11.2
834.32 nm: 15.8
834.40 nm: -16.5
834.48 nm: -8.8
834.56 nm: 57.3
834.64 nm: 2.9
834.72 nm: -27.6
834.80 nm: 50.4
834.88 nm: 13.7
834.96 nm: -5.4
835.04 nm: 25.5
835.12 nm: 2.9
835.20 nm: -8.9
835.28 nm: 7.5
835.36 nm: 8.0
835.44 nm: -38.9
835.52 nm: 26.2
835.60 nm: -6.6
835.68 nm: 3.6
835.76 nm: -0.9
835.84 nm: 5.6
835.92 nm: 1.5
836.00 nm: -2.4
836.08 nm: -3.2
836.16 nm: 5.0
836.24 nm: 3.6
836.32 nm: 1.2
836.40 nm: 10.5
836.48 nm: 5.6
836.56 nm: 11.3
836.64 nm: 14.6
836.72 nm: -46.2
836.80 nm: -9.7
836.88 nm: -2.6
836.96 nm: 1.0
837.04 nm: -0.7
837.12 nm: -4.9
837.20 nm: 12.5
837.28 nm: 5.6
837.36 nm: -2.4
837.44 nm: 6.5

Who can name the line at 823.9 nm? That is H-gamma 4340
